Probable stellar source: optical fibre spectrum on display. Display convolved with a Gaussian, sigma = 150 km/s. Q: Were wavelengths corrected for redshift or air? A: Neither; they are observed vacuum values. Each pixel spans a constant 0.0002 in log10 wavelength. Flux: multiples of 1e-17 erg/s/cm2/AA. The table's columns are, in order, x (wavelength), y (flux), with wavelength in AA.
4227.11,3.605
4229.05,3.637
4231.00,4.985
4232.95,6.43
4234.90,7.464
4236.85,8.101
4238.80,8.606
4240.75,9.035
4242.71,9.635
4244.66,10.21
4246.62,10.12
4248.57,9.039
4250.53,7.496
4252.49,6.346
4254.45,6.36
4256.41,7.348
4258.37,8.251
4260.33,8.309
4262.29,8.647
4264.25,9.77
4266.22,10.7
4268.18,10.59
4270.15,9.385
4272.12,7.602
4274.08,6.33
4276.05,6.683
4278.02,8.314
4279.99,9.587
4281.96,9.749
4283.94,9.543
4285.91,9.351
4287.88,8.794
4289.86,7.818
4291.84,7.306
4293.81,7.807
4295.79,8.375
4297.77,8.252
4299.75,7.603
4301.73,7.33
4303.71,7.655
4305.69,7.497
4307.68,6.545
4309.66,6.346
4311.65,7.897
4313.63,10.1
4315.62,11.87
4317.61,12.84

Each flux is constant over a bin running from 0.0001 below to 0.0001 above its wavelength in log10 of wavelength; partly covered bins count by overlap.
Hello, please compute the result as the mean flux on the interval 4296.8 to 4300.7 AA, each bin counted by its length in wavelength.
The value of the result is 7.93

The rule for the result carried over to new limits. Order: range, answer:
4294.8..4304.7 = 7.84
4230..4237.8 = 6.73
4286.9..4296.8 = 8.02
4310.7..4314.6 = 9.02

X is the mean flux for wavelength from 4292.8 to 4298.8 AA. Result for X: 8.14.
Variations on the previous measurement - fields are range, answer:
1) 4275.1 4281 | 8.21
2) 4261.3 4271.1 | 9.82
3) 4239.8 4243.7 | 9.34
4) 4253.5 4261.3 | 7.57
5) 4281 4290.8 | 9.05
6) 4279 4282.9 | 9.67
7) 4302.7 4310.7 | 7.01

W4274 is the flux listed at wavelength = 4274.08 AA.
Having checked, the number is 6.33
